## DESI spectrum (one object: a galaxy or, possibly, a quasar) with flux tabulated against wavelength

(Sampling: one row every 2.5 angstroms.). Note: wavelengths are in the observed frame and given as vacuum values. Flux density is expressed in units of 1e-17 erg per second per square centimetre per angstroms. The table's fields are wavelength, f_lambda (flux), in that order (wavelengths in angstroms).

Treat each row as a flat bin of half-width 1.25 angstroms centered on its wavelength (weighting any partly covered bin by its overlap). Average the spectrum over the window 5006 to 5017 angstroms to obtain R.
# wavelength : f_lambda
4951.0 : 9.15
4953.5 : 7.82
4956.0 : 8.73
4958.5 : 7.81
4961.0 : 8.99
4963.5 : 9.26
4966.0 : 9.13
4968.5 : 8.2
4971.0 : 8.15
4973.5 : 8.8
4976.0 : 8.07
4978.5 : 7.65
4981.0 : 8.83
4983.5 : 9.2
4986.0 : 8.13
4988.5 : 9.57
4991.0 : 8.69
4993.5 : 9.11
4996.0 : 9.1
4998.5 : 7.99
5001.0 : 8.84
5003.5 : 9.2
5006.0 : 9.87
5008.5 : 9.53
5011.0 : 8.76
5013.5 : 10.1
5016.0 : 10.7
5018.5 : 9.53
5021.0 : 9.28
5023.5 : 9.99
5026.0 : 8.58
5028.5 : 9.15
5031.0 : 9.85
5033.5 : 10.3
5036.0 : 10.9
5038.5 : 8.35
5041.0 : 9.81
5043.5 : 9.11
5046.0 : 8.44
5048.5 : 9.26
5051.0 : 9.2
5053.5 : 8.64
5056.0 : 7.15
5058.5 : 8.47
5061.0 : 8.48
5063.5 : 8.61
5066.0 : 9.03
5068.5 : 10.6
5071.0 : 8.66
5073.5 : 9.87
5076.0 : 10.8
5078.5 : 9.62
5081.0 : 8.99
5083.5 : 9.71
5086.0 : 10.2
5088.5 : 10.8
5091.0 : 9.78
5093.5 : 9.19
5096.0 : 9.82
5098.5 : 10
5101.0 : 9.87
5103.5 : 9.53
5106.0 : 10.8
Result 9.76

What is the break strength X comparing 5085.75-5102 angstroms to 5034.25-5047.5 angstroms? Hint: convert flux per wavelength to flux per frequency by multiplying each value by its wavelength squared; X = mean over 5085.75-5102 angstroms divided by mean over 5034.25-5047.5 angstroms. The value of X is 1.1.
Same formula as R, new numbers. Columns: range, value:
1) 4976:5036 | 9.23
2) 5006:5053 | 9.49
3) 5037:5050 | 9.03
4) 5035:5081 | 9.15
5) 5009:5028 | 9.55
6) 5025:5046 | 9.45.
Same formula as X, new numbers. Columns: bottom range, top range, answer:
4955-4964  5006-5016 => 1.14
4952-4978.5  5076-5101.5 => 1.22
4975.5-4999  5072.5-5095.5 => 1.18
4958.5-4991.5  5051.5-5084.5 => 1.10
